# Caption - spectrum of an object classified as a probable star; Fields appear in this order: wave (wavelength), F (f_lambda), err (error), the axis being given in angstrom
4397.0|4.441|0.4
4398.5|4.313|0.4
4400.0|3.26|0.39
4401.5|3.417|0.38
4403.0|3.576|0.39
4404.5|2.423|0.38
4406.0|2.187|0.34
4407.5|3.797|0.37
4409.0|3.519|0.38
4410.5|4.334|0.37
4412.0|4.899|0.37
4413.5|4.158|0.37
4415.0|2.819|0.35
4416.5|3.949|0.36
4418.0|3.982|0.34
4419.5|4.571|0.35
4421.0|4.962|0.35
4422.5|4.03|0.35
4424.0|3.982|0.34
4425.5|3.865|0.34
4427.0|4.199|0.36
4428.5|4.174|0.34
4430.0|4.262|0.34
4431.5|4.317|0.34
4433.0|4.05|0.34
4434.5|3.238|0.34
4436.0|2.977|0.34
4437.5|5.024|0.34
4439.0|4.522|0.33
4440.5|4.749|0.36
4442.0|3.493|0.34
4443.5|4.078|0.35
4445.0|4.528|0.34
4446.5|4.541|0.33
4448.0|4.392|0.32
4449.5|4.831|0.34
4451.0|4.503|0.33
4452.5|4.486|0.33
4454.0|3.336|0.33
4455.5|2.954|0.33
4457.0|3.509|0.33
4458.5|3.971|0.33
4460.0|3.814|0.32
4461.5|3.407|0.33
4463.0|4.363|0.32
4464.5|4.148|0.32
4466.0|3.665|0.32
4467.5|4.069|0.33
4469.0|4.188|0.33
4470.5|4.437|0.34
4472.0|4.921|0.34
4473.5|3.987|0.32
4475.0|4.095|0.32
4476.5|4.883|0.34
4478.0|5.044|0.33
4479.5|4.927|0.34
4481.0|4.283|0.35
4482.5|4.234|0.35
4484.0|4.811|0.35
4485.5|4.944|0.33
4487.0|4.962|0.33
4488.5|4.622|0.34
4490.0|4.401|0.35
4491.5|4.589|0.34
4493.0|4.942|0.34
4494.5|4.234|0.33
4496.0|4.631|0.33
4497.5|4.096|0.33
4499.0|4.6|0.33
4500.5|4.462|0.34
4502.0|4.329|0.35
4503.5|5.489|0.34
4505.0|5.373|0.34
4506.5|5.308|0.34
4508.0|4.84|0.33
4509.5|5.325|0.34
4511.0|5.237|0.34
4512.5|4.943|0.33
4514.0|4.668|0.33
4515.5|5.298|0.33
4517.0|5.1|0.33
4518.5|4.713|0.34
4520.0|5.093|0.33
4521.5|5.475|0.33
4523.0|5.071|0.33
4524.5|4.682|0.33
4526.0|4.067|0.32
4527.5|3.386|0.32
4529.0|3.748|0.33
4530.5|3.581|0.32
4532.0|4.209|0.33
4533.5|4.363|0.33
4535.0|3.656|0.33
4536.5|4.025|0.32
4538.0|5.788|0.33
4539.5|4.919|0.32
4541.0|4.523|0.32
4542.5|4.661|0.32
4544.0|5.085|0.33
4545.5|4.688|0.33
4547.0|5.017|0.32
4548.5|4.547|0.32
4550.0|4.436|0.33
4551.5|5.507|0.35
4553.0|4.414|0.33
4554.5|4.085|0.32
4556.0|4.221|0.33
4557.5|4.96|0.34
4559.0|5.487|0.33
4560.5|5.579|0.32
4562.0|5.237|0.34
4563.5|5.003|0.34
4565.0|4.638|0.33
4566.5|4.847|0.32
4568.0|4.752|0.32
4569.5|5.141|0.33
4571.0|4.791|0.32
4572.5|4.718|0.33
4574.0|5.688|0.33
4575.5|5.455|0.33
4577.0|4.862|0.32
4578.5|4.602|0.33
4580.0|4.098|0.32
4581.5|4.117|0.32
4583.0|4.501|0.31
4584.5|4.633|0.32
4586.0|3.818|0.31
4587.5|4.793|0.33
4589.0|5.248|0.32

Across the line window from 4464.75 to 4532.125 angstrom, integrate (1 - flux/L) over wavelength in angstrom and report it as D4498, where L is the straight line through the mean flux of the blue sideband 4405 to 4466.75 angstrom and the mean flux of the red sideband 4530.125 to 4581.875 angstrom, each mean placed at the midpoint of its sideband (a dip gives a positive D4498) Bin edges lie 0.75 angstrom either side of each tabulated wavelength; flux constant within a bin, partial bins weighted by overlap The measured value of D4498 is -3.5 angstrom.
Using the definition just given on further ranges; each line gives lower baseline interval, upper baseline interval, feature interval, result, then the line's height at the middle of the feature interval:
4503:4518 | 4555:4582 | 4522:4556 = 3.7 angstrom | 5.02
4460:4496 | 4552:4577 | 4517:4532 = 0.8 angstrom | 4.71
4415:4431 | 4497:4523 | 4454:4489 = 2.7 angstrom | 4.6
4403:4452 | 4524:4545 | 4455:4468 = 1.1 angstrom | 4.13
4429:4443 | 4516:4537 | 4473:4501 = -2.1 angstrom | 4.25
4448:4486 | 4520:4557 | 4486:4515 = -2.9 angstrom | 4.37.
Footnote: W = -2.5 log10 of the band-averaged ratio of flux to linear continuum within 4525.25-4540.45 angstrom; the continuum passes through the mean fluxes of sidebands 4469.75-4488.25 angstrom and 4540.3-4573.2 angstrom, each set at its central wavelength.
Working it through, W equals 0.14 mag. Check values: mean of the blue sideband 4.63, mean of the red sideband 4.83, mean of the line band 4.18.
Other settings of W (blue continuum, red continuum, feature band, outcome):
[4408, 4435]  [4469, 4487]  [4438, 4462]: 0.06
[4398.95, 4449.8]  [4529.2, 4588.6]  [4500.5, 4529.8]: -0.09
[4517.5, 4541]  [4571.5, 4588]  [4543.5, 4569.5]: -0.07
